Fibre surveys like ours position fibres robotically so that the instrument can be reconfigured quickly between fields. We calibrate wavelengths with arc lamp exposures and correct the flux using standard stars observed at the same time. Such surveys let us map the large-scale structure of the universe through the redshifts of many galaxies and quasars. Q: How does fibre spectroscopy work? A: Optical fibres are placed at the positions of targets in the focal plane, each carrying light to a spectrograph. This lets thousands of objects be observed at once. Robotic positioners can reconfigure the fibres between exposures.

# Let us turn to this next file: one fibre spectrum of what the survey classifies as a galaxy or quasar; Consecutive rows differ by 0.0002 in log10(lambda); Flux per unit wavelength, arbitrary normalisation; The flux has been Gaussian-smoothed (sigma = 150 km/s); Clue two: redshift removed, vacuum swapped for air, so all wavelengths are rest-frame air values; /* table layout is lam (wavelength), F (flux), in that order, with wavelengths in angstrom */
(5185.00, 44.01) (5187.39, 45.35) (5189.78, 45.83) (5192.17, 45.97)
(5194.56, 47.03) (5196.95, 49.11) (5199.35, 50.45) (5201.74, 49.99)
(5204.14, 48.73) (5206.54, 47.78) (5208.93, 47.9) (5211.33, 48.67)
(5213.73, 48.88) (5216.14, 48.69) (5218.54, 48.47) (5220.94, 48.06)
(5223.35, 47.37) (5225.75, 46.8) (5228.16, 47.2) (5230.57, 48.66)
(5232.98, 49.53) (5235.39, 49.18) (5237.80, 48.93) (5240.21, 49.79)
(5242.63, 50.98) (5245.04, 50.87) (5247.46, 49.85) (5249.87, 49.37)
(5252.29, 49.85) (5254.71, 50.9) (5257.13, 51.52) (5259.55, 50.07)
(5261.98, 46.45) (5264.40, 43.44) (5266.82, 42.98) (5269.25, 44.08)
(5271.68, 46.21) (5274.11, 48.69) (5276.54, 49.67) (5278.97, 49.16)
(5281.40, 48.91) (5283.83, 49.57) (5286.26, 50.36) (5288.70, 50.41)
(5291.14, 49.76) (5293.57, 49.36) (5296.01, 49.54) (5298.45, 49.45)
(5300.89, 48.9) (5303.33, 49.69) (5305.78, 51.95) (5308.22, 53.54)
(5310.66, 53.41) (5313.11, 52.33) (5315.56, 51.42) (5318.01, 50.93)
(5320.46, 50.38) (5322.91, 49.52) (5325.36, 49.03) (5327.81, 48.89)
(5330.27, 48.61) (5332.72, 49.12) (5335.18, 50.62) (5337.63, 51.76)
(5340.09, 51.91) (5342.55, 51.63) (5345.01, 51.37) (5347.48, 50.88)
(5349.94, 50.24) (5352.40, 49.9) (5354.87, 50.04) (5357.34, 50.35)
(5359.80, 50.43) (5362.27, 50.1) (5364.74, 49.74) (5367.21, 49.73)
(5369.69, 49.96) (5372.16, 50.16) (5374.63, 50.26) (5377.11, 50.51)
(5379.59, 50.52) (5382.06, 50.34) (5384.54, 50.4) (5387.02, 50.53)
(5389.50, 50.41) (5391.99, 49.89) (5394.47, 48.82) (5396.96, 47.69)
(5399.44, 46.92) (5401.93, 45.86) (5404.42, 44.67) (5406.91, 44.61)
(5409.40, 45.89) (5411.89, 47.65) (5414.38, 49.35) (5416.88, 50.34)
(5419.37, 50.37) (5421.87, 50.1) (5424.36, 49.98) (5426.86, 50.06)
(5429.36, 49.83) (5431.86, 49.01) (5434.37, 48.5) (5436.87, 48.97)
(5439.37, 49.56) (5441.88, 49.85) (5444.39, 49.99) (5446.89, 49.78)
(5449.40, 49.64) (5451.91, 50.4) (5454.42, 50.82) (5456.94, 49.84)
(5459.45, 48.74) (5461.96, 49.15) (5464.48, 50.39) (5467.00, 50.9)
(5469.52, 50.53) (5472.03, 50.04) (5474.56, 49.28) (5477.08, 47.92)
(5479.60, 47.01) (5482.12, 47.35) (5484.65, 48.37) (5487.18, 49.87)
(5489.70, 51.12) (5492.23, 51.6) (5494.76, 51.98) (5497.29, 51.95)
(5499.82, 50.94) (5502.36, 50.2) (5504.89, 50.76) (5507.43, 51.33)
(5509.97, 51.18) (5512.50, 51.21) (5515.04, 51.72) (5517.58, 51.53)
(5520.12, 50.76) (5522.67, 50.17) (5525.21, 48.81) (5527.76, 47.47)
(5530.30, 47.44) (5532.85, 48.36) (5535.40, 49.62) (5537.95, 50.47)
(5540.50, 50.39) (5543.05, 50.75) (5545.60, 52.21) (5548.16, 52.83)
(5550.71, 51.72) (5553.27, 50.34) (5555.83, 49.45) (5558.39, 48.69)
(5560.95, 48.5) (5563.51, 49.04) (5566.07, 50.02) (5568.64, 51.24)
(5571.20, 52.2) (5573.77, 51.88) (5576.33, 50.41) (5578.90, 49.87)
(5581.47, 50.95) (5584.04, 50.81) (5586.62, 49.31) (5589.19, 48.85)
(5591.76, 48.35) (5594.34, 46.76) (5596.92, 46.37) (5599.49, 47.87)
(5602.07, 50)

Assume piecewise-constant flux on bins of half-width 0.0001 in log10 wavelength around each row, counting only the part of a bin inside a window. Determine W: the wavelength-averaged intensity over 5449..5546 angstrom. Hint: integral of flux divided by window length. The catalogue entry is 50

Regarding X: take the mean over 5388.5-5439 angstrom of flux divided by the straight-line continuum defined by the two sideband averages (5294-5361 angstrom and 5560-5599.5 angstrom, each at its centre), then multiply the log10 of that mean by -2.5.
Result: 0.04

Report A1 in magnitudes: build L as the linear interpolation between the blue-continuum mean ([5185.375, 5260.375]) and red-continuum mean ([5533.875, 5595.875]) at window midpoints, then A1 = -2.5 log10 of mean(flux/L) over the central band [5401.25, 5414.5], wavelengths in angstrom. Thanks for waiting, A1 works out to 0.08 mag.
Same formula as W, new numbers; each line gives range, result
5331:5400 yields 50.2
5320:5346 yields 50.3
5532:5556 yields 50.7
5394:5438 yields 48.2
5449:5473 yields 50.1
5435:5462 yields 49.7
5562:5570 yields 50.1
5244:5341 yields 49.6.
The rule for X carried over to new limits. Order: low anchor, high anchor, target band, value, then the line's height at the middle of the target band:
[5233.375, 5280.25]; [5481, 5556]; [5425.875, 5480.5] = 0.01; 49.9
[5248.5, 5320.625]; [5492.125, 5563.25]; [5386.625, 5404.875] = 0.04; 49.9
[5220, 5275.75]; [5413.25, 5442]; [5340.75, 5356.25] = -0.04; 49.1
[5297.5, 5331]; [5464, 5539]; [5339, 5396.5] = 0.00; 50.4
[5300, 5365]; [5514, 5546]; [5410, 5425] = 0.02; 50.3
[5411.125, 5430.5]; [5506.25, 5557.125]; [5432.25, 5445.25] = 0.01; 49.9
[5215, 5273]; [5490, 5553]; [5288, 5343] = -0.04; 48.9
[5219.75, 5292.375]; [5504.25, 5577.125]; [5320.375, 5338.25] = -0.01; 49.1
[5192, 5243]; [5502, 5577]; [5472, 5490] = 0.03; 50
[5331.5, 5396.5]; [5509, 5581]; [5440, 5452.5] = 0.01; 50.3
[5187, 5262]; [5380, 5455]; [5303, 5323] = -0.06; 48.9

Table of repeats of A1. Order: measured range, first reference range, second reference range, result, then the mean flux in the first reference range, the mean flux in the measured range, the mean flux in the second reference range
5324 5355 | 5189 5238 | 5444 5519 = -0.025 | 48.3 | 50.3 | 50.2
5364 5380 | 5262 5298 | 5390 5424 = -0.047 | 48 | 50.1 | 48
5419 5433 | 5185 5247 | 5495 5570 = -0.005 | 48.3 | 49.9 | 50.3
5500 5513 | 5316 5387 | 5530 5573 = -0.014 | 50.3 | 50.9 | 50.3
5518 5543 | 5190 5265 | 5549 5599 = 0.004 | 48.7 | 49.4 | 49.7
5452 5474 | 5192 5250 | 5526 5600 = -0.012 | 48.8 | 50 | 49.7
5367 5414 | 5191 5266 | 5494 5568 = 0.020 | 48.7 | 48.7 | 50.3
